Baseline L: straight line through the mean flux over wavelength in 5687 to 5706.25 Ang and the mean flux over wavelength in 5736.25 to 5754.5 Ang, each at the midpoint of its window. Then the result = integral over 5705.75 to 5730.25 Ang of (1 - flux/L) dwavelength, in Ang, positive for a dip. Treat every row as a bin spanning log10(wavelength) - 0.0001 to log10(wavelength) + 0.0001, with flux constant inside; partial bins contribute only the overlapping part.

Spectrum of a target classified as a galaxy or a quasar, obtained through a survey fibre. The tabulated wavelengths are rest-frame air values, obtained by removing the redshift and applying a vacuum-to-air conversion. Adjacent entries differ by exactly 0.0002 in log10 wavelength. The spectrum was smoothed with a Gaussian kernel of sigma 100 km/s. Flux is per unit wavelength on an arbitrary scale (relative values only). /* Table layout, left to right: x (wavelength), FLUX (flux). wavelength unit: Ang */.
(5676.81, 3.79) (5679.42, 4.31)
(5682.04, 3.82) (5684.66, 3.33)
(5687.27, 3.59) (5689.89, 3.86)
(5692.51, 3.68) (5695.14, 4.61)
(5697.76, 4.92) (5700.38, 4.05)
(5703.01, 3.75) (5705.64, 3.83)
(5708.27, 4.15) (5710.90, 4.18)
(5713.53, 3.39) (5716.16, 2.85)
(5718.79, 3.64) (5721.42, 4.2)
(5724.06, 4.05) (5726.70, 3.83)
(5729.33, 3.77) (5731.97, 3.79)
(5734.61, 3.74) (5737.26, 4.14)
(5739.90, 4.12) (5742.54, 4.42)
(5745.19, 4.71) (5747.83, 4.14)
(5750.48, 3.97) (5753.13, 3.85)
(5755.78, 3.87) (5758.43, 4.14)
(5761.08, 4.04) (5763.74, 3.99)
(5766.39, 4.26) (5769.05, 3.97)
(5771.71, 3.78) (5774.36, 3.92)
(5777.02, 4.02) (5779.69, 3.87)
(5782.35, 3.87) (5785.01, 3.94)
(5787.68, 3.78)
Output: 2.0 Ang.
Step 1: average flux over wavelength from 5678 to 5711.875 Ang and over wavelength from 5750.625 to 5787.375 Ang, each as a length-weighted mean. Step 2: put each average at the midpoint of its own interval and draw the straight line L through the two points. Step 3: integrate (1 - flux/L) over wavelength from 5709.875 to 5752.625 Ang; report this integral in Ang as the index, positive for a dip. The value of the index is 0.5 Ang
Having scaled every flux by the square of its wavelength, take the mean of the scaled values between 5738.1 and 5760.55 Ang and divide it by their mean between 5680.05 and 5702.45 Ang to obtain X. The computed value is 1.06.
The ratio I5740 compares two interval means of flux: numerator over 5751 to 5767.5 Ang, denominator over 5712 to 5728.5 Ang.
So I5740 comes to 1.09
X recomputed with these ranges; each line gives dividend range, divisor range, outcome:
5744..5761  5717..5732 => 1.07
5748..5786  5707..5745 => 1.03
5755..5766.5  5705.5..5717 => 1.11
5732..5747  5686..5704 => 1.04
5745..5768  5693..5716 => 1.03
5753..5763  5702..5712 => 1.02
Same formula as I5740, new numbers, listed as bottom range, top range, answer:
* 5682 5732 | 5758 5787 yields 1.03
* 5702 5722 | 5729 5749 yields 1.10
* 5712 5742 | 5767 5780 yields 1.04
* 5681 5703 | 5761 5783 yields 1.00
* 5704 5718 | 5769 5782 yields 1.06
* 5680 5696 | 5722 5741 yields 1.03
